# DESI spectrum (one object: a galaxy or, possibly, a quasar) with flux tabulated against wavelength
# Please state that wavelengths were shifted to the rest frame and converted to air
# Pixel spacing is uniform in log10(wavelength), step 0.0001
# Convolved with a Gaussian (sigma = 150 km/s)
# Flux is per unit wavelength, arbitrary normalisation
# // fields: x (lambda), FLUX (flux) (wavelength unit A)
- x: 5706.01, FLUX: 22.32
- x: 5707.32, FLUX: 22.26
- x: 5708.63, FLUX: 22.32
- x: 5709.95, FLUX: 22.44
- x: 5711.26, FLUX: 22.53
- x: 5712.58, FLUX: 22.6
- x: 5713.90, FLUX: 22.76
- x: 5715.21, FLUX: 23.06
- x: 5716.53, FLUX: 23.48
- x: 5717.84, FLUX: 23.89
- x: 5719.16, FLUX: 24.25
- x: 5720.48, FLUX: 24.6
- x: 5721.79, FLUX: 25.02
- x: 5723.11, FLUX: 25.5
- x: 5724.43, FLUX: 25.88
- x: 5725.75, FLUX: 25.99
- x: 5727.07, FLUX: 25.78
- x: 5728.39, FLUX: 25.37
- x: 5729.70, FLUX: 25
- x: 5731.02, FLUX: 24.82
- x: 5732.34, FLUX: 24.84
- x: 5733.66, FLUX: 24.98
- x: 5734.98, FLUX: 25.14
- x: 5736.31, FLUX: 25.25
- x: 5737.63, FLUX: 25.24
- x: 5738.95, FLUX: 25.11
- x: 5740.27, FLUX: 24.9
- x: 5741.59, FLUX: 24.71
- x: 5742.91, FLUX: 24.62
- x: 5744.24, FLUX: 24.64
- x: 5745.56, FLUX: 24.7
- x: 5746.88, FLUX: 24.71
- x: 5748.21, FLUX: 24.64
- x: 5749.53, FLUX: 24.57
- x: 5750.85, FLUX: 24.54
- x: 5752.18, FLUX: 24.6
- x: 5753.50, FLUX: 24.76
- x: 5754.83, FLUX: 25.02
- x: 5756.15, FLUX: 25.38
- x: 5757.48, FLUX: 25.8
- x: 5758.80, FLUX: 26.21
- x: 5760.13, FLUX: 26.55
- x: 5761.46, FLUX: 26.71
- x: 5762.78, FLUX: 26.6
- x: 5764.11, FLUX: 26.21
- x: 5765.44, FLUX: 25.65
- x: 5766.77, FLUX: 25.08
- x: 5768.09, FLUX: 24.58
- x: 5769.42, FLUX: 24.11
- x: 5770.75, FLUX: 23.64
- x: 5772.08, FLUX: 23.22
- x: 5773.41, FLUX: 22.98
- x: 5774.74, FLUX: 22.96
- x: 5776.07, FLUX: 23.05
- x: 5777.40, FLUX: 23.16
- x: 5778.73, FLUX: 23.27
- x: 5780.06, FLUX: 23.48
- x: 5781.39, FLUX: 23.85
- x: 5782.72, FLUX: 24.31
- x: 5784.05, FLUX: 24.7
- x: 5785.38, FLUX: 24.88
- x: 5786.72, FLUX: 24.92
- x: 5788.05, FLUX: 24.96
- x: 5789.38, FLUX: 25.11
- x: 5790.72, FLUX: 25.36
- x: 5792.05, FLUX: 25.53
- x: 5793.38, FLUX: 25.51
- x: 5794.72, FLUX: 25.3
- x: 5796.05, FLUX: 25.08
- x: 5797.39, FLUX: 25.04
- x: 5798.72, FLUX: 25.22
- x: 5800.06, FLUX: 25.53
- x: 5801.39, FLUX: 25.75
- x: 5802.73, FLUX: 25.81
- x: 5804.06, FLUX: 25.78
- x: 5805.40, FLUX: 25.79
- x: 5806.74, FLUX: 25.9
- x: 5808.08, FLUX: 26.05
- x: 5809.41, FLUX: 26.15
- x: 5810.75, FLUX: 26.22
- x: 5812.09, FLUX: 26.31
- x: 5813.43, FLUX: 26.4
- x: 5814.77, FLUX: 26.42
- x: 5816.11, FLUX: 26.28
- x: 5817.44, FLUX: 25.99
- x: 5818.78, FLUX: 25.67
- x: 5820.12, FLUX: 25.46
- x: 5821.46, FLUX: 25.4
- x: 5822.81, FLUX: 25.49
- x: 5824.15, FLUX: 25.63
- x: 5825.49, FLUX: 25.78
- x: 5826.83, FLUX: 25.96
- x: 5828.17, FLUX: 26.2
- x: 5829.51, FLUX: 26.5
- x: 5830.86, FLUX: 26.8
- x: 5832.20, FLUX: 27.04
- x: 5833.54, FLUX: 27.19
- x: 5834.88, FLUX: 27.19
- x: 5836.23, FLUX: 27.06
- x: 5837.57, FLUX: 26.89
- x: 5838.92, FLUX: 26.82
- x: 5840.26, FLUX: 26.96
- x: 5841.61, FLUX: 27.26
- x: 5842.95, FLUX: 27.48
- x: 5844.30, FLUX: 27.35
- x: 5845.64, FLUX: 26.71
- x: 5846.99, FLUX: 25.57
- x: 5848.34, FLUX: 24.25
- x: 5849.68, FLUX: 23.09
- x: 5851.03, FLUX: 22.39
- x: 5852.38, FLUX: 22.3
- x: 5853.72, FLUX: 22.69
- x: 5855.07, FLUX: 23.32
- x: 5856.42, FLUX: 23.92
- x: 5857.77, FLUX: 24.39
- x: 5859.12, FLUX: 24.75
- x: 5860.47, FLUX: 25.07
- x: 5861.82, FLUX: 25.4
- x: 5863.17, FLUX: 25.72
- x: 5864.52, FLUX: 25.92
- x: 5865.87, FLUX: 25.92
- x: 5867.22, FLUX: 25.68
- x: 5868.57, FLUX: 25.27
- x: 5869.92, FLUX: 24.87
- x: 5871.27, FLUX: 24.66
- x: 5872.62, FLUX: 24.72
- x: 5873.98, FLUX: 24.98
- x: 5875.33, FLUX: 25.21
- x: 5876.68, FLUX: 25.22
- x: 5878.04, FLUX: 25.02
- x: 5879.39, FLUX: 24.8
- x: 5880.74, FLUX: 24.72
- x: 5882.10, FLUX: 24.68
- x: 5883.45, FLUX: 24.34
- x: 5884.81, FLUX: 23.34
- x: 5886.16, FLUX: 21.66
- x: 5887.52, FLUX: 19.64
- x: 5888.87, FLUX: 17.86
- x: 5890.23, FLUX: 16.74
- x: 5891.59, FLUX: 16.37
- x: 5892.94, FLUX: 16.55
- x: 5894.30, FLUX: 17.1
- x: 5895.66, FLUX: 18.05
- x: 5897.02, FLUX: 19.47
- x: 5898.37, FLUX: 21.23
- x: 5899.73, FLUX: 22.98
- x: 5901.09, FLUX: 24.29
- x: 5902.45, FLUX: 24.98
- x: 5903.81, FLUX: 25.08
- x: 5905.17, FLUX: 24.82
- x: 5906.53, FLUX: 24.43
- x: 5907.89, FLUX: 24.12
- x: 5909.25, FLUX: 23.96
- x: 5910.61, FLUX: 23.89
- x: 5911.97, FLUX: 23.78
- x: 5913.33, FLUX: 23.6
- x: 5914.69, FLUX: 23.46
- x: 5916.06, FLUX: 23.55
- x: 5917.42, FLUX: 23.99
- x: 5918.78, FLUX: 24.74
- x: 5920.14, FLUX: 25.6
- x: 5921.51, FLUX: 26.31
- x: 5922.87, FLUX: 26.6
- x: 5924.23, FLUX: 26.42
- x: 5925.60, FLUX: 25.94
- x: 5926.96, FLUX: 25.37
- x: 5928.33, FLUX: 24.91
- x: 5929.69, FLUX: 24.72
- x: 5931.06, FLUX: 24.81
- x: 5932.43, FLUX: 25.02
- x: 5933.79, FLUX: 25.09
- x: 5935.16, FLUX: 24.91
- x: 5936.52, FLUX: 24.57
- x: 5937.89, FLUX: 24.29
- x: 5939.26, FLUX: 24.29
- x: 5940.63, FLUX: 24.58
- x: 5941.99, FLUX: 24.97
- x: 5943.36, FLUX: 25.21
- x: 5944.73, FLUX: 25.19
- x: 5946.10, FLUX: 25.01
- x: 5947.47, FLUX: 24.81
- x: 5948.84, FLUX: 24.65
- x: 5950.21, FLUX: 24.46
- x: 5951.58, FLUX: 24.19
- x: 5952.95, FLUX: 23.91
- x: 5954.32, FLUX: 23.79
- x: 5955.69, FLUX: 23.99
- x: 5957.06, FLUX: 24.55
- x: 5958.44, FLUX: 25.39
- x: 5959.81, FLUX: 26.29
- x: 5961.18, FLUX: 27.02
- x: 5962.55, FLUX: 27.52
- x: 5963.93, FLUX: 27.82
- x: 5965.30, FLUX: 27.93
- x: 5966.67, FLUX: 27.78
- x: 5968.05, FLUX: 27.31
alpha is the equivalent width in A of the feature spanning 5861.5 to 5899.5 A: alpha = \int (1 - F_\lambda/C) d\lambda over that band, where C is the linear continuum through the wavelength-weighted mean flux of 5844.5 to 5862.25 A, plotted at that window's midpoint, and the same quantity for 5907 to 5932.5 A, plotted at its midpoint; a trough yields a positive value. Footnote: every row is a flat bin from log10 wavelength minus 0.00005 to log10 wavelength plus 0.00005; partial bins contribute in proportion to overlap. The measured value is 2.75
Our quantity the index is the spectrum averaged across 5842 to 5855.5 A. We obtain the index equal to 24.6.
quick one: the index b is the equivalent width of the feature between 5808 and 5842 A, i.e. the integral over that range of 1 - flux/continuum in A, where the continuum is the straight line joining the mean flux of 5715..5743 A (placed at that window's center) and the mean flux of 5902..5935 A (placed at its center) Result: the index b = -2.0 A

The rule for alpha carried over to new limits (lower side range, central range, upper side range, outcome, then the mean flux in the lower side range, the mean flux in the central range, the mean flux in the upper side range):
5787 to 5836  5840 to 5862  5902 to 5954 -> 0.6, 25.9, 24.8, 24.7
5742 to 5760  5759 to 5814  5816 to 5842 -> 1.2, 25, 25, 26.4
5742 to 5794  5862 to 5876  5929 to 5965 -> -0.2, 24.7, 25.3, 25.1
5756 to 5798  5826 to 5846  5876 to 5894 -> -3.4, 24.8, 26.9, 21.5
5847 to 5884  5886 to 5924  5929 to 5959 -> 3.5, 24.6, 22.4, 24.6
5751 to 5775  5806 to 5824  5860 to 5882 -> -0.6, 25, 26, 25.2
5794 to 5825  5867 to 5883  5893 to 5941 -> -0.2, 25.8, 25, 23.9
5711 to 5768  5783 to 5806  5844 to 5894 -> -0.9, 24.9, 25.3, 23.6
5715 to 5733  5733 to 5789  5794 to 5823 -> 1.2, 24.9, 24.7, 25.8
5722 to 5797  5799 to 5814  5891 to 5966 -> -0.8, 24.9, 25.9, 24.2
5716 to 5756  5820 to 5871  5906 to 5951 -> -1.5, 24.9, 25.6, 24.8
